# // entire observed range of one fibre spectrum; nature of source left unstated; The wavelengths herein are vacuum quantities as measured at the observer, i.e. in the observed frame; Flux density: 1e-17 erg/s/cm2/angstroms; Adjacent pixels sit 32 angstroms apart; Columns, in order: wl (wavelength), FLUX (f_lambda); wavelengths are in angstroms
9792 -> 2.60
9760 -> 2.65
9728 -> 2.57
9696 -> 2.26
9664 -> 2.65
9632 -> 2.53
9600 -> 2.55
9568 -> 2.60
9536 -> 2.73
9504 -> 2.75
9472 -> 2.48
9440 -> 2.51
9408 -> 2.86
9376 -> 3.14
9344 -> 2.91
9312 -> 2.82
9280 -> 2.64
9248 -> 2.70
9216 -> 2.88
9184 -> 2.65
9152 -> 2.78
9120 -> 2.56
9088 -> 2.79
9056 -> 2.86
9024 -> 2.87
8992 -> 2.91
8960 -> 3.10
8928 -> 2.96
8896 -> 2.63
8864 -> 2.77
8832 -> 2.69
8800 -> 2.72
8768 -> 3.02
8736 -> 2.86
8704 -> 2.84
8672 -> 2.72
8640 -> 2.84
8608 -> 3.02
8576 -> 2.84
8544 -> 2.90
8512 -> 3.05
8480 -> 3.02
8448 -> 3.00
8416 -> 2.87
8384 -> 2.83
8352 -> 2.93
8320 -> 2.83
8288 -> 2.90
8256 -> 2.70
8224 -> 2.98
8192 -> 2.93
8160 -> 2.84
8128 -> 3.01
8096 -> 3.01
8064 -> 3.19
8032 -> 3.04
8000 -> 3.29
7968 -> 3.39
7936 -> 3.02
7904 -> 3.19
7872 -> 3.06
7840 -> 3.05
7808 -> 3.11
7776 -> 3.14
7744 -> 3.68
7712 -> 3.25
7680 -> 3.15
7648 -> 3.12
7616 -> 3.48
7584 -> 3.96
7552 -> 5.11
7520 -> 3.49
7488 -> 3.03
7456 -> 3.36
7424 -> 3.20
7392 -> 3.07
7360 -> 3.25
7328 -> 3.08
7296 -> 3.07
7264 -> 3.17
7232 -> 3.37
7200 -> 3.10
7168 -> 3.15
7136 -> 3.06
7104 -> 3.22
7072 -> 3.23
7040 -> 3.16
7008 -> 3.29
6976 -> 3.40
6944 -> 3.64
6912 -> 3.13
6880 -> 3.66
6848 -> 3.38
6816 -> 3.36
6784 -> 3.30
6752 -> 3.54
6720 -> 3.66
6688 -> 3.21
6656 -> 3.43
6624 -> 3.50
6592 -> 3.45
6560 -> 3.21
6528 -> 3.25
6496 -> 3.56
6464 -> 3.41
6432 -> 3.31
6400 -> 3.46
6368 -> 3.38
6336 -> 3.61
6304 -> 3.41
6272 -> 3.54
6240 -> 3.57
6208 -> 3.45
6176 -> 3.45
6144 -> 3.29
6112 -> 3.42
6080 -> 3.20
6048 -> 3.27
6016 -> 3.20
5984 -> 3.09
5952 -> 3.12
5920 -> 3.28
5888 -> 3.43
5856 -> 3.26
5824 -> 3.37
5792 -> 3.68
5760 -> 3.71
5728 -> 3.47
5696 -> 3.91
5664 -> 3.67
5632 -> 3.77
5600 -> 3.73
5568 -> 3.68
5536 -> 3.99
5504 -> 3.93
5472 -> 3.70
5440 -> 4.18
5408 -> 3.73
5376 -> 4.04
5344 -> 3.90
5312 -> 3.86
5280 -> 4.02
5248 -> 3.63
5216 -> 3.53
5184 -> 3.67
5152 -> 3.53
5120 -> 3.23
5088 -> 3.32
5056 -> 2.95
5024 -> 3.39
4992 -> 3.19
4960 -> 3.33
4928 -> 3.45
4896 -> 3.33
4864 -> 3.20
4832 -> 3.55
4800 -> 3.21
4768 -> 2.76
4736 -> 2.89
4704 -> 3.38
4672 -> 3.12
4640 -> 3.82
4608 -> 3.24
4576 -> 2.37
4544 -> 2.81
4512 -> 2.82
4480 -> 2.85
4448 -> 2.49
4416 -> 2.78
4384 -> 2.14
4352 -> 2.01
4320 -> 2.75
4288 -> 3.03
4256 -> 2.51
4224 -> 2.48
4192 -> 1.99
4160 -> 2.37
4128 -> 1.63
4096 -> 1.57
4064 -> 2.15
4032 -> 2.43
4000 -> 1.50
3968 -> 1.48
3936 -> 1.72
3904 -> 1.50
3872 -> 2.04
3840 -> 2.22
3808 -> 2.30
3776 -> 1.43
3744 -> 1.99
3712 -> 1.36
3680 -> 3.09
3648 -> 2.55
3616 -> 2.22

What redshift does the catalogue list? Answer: 0.150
